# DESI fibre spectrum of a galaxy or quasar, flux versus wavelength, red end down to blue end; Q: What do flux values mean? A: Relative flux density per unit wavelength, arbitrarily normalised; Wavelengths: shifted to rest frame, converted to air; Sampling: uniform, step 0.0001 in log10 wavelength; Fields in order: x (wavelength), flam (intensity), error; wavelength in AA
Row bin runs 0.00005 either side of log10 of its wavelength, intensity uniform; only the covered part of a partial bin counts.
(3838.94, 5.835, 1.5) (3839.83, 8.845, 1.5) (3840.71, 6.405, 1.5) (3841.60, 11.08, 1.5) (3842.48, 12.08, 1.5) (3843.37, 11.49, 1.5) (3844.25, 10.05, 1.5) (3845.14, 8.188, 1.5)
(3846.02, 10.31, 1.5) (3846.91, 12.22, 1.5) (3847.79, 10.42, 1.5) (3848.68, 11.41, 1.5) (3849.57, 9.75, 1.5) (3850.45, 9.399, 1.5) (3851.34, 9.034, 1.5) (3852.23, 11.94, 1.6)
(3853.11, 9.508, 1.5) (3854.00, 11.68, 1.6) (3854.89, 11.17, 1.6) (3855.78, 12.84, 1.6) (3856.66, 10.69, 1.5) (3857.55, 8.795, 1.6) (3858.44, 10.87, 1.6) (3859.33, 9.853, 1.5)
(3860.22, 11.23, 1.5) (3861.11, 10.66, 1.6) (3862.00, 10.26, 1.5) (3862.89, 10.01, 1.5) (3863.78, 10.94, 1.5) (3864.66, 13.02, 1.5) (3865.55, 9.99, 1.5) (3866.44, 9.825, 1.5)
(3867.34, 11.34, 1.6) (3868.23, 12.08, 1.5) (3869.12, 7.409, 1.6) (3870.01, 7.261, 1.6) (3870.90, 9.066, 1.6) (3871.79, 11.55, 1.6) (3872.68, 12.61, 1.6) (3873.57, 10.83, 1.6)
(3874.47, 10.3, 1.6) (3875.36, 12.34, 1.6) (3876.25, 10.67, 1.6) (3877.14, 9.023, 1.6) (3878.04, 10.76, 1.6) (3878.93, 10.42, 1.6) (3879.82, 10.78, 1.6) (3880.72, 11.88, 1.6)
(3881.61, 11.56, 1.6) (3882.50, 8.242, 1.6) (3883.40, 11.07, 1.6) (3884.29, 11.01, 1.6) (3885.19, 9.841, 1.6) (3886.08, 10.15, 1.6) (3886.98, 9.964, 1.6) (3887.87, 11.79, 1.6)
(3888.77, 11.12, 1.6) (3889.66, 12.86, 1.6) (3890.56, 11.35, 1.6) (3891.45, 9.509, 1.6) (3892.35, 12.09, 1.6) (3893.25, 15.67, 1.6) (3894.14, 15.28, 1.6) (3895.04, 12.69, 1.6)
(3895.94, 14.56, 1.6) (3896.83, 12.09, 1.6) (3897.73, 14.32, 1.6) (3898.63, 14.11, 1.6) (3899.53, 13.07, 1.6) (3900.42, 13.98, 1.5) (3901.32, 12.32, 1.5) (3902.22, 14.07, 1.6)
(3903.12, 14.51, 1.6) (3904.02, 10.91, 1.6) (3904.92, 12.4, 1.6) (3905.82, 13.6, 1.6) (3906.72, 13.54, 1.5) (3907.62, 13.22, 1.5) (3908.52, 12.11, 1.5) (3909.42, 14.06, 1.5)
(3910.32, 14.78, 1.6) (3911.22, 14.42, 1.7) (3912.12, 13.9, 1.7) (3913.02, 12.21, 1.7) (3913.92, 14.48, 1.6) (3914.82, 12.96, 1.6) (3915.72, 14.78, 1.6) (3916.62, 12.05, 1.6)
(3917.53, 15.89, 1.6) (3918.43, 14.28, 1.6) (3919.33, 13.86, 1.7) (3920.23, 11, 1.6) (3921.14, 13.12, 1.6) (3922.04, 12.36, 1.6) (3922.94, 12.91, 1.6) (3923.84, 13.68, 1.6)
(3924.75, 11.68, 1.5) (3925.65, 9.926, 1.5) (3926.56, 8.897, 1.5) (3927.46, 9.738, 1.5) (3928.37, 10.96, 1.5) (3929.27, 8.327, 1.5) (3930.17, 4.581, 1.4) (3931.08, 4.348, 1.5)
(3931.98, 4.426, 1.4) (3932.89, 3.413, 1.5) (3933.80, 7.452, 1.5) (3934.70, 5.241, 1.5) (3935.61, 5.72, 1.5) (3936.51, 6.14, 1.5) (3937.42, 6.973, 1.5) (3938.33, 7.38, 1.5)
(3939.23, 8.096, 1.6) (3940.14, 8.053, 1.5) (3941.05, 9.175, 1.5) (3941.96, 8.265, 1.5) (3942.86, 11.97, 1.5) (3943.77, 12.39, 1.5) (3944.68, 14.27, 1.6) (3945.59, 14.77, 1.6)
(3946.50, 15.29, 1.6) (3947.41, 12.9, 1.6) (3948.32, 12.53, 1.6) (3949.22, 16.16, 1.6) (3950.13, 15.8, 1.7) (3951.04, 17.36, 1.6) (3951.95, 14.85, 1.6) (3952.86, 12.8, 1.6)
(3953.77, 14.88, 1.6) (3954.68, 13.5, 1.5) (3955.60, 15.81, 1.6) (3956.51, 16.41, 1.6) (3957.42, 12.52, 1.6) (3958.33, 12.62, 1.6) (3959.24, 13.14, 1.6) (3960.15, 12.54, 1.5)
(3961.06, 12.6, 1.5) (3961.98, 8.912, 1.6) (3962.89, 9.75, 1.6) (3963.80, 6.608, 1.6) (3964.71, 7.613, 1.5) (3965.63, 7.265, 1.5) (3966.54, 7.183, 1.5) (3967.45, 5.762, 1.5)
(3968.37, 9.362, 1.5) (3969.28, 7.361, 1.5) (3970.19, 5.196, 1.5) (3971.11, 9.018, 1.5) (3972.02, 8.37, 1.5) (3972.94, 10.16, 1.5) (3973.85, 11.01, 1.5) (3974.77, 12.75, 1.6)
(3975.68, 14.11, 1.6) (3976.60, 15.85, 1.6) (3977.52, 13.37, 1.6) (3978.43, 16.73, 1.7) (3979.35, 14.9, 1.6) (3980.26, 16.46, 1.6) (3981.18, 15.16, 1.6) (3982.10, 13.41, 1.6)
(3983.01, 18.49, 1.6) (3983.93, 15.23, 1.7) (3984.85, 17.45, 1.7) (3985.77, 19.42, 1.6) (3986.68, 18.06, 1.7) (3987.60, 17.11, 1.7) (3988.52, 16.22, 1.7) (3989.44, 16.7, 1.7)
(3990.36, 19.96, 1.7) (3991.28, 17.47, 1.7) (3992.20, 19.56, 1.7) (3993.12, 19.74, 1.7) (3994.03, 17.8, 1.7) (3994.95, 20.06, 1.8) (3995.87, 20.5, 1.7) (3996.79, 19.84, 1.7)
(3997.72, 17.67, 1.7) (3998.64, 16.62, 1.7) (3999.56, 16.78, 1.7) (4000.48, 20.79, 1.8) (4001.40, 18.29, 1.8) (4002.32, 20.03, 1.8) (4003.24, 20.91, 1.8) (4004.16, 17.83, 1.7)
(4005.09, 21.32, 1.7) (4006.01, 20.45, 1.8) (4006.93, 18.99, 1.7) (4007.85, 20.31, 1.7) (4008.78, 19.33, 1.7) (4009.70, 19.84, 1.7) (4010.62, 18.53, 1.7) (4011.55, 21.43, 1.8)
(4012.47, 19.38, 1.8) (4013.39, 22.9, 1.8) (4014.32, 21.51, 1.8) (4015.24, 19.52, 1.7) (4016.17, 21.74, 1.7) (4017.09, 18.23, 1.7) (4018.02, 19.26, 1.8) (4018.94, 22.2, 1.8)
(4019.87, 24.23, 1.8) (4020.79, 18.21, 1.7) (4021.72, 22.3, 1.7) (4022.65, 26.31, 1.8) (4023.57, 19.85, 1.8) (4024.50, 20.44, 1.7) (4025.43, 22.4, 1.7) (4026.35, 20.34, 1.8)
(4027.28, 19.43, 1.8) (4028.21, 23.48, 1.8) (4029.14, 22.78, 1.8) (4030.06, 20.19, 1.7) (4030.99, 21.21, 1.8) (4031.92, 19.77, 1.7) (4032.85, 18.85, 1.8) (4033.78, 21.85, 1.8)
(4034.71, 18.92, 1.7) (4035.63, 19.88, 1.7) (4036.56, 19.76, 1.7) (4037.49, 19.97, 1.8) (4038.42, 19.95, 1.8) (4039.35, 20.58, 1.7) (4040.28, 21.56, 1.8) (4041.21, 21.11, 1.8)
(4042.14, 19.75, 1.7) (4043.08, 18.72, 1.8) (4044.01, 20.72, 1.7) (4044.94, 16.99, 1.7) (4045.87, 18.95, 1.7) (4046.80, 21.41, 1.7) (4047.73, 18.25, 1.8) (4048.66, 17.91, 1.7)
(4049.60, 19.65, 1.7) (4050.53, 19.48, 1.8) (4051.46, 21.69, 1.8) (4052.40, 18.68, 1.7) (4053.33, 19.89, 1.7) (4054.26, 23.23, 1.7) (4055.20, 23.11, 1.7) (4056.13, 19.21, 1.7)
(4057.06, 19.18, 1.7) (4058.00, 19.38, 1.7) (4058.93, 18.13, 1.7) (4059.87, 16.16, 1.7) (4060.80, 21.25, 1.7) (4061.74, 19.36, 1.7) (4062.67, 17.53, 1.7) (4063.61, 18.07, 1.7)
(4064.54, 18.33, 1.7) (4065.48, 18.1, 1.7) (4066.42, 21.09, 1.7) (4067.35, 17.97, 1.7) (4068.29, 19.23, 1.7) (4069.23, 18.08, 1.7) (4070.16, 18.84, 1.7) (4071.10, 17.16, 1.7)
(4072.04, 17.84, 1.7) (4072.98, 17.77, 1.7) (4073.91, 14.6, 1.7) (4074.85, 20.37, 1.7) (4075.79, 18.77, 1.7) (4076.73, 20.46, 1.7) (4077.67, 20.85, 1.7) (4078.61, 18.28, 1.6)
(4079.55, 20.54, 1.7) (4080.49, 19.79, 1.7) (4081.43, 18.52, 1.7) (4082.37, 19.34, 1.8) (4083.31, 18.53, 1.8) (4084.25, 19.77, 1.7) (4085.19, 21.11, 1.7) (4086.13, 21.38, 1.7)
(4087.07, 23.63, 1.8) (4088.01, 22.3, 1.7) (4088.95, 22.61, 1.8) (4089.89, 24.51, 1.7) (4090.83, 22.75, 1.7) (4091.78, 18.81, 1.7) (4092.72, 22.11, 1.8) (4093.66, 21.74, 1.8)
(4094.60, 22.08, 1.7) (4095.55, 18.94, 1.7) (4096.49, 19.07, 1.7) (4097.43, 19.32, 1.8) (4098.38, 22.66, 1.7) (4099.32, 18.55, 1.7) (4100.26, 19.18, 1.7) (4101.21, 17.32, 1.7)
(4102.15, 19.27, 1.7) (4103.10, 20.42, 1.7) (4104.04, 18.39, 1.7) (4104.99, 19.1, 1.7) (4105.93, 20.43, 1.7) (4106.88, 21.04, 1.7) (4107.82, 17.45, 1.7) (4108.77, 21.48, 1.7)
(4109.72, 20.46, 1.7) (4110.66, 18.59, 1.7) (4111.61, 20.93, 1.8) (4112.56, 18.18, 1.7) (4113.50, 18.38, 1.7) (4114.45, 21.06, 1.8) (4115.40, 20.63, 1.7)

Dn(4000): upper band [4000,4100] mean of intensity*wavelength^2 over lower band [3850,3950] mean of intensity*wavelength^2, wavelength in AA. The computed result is 1.93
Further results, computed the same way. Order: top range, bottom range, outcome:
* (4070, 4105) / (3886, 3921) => 1.67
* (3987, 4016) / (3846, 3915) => 1.77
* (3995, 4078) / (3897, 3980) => 1.81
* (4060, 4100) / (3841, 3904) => 1.96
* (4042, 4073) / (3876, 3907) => 1.73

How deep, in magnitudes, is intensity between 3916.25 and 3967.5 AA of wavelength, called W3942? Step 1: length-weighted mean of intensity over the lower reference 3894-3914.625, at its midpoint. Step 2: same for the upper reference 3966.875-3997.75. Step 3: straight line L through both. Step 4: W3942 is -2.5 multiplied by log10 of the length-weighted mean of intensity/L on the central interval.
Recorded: 0.29 mag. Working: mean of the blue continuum 13.5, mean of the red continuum 14.9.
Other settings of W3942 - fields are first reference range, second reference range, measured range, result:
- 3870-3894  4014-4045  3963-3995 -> 0.27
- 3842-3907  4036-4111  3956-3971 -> 0.48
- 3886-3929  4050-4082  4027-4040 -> -0.15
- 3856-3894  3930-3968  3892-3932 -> -0.18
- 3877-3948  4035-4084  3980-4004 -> -0.16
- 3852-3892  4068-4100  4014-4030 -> -0.23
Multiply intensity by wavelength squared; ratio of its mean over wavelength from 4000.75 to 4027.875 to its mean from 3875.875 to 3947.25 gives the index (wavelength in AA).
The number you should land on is 1.9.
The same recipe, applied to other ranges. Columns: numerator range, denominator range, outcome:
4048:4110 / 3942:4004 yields 1.44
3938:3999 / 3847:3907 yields 1.26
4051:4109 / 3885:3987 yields 1.78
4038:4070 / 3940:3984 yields 1.66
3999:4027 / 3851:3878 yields 2.09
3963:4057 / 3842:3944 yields 1.74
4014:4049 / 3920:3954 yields 2.06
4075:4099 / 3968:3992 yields 1.53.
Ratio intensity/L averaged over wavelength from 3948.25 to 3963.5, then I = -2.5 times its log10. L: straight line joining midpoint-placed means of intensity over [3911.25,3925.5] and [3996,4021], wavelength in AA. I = 0.172 mag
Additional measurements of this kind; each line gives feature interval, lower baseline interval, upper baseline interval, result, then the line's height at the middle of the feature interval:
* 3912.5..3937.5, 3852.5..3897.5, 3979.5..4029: 0.36 mag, 14.3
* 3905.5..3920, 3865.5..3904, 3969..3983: -0.16 mag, 11.8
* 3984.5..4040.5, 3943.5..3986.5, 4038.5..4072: -0.22 mag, 16.3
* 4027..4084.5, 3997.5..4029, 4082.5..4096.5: 0.07 mag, 20.9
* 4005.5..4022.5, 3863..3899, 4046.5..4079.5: -0.21 mag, 17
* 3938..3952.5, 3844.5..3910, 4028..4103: 0.16 mag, 14.4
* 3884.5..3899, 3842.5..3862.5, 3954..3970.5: -0.17 mag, 10.5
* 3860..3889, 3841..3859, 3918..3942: -0.05 mag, 10.1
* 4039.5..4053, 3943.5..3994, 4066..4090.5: -0.10 mag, 18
